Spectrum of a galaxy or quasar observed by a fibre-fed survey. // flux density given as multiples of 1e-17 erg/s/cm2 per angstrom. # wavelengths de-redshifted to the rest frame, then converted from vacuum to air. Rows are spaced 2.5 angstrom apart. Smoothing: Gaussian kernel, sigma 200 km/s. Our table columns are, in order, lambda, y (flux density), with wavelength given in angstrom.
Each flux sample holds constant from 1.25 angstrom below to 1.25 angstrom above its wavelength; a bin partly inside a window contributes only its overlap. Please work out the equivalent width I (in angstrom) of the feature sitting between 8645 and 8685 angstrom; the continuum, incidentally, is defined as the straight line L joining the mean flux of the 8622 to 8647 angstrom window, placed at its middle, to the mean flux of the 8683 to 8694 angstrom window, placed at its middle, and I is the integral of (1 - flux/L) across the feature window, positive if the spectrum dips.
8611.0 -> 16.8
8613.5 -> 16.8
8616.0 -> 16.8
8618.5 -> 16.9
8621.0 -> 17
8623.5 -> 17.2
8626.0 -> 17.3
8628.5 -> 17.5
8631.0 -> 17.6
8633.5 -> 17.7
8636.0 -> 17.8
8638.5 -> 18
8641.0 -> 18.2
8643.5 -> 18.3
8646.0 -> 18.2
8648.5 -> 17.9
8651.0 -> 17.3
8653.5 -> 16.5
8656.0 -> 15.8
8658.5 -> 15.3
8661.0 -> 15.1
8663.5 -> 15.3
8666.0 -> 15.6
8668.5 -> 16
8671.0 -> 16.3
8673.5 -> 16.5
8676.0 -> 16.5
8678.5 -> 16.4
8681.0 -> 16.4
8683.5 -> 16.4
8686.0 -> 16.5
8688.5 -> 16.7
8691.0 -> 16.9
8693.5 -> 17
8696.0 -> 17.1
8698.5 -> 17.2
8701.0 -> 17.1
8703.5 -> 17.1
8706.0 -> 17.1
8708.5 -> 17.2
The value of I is 1.94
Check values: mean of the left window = 17.8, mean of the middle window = 16.3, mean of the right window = 16.7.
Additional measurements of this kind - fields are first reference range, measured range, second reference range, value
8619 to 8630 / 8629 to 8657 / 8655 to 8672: -1.9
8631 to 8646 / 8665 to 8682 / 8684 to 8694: 0.9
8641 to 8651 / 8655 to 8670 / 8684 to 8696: 1.7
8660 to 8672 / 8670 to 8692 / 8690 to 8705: -0.2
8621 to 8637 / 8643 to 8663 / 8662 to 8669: -0.6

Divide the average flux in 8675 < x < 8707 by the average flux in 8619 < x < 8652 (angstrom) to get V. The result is 0.95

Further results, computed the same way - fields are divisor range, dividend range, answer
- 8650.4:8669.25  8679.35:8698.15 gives 1.06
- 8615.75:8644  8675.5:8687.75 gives 0.94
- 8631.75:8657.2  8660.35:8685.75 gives 0.92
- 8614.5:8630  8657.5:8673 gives 0.91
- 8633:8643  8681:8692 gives 0.92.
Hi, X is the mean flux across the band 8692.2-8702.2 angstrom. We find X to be 17.1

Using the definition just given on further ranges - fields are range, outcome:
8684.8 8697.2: 16.8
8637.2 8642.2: 18.1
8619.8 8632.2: 17.3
